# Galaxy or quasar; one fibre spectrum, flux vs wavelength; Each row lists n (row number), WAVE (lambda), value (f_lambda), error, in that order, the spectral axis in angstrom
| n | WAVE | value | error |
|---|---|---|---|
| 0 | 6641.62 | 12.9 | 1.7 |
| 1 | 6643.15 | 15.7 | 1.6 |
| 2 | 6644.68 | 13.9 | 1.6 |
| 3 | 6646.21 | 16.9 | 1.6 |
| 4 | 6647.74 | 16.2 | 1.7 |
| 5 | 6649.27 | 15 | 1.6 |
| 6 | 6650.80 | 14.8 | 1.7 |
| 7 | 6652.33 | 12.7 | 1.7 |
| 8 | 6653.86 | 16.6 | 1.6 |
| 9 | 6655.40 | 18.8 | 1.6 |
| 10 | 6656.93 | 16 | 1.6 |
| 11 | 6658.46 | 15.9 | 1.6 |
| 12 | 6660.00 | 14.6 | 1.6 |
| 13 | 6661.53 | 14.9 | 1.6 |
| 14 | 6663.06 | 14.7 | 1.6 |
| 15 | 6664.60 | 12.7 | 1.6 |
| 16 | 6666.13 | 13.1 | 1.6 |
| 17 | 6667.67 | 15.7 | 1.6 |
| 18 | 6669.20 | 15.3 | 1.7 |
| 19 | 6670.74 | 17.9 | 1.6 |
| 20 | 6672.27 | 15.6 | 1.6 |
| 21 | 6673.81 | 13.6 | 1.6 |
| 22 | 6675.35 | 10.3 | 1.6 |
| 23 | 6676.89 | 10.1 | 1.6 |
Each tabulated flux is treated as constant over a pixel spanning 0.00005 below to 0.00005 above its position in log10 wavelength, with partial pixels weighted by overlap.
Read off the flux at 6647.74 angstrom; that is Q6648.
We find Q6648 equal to 16.2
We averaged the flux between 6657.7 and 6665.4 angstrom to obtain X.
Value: 14.6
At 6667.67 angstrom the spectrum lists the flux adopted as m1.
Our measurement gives 15.7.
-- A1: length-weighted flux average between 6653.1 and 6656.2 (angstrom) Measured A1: 17.7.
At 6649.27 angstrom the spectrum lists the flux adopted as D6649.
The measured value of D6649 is 15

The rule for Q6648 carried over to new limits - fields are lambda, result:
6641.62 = 12.9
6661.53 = 14.9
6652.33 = 12.7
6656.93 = 16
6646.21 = 16.9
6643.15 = 15.7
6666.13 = 13.1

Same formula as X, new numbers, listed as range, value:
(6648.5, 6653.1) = 14.2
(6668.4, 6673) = 16.3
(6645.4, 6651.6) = 15.7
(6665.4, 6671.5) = 15.5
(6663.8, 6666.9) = 12.9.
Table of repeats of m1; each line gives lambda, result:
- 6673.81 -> 13.6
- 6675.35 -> 10.3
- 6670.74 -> 17.9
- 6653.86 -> 16.6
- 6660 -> 14.6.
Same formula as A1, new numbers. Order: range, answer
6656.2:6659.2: 16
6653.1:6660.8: 16.4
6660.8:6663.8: 14.8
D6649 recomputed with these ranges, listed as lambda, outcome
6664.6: 12.7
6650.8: 14.8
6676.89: 10.1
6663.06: 14.7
